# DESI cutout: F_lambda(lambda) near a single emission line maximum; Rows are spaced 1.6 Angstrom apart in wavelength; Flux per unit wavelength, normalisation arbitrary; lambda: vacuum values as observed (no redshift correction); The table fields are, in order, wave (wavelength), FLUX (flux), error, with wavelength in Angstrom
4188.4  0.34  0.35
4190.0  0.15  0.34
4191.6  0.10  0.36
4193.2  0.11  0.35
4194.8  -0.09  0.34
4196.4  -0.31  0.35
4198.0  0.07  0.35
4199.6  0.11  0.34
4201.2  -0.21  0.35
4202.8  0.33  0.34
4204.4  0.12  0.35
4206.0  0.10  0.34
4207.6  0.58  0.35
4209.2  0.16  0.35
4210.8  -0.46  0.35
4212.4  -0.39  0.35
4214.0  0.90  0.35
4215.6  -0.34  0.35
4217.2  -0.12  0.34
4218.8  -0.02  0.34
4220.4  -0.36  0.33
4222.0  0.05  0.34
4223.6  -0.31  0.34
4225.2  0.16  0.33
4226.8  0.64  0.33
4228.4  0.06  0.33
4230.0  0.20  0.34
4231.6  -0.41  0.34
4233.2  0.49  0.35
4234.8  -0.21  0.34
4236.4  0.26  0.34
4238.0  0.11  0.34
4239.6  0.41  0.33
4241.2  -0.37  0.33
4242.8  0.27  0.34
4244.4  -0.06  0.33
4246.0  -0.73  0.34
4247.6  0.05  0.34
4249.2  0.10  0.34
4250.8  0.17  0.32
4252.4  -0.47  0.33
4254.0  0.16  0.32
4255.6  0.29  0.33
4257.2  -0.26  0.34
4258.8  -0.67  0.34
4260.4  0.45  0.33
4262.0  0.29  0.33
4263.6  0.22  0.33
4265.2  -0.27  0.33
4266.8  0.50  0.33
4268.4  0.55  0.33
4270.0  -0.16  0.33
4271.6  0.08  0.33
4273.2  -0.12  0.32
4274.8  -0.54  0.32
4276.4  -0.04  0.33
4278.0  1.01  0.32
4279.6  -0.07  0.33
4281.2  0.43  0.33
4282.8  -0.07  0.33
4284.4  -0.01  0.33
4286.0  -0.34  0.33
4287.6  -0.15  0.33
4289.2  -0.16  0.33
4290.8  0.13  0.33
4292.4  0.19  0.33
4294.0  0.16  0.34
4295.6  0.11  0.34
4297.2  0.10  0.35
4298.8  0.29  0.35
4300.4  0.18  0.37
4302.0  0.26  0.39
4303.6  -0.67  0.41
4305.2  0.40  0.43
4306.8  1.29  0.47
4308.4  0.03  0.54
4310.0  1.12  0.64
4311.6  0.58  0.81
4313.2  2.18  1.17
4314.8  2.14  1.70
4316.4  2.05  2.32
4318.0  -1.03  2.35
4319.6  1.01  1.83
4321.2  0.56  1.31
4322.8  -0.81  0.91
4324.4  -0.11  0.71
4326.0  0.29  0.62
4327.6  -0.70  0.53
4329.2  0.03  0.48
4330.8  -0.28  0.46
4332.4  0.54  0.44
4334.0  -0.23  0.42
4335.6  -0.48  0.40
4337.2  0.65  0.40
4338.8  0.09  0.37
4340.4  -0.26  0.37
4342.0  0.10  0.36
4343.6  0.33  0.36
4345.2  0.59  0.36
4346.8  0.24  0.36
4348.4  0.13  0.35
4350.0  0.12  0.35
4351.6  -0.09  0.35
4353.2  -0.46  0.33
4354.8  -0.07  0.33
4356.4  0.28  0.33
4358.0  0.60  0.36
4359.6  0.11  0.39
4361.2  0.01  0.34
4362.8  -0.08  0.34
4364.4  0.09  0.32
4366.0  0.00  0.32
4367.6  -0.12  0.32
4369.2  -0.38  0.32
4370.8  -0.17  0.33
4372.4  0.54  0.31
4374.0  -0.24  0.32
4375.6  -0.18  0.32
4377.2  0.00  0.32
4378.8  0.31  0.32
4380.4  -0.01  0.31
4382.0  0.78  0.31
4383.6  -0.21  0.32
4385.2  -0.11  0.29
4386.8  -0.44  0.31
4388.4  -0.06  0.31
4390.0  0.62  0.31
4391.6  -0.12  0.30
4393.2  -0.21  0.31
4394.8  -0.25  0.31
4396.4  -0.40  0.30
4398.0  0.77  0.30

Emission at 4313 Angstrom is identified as Mg II 2798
